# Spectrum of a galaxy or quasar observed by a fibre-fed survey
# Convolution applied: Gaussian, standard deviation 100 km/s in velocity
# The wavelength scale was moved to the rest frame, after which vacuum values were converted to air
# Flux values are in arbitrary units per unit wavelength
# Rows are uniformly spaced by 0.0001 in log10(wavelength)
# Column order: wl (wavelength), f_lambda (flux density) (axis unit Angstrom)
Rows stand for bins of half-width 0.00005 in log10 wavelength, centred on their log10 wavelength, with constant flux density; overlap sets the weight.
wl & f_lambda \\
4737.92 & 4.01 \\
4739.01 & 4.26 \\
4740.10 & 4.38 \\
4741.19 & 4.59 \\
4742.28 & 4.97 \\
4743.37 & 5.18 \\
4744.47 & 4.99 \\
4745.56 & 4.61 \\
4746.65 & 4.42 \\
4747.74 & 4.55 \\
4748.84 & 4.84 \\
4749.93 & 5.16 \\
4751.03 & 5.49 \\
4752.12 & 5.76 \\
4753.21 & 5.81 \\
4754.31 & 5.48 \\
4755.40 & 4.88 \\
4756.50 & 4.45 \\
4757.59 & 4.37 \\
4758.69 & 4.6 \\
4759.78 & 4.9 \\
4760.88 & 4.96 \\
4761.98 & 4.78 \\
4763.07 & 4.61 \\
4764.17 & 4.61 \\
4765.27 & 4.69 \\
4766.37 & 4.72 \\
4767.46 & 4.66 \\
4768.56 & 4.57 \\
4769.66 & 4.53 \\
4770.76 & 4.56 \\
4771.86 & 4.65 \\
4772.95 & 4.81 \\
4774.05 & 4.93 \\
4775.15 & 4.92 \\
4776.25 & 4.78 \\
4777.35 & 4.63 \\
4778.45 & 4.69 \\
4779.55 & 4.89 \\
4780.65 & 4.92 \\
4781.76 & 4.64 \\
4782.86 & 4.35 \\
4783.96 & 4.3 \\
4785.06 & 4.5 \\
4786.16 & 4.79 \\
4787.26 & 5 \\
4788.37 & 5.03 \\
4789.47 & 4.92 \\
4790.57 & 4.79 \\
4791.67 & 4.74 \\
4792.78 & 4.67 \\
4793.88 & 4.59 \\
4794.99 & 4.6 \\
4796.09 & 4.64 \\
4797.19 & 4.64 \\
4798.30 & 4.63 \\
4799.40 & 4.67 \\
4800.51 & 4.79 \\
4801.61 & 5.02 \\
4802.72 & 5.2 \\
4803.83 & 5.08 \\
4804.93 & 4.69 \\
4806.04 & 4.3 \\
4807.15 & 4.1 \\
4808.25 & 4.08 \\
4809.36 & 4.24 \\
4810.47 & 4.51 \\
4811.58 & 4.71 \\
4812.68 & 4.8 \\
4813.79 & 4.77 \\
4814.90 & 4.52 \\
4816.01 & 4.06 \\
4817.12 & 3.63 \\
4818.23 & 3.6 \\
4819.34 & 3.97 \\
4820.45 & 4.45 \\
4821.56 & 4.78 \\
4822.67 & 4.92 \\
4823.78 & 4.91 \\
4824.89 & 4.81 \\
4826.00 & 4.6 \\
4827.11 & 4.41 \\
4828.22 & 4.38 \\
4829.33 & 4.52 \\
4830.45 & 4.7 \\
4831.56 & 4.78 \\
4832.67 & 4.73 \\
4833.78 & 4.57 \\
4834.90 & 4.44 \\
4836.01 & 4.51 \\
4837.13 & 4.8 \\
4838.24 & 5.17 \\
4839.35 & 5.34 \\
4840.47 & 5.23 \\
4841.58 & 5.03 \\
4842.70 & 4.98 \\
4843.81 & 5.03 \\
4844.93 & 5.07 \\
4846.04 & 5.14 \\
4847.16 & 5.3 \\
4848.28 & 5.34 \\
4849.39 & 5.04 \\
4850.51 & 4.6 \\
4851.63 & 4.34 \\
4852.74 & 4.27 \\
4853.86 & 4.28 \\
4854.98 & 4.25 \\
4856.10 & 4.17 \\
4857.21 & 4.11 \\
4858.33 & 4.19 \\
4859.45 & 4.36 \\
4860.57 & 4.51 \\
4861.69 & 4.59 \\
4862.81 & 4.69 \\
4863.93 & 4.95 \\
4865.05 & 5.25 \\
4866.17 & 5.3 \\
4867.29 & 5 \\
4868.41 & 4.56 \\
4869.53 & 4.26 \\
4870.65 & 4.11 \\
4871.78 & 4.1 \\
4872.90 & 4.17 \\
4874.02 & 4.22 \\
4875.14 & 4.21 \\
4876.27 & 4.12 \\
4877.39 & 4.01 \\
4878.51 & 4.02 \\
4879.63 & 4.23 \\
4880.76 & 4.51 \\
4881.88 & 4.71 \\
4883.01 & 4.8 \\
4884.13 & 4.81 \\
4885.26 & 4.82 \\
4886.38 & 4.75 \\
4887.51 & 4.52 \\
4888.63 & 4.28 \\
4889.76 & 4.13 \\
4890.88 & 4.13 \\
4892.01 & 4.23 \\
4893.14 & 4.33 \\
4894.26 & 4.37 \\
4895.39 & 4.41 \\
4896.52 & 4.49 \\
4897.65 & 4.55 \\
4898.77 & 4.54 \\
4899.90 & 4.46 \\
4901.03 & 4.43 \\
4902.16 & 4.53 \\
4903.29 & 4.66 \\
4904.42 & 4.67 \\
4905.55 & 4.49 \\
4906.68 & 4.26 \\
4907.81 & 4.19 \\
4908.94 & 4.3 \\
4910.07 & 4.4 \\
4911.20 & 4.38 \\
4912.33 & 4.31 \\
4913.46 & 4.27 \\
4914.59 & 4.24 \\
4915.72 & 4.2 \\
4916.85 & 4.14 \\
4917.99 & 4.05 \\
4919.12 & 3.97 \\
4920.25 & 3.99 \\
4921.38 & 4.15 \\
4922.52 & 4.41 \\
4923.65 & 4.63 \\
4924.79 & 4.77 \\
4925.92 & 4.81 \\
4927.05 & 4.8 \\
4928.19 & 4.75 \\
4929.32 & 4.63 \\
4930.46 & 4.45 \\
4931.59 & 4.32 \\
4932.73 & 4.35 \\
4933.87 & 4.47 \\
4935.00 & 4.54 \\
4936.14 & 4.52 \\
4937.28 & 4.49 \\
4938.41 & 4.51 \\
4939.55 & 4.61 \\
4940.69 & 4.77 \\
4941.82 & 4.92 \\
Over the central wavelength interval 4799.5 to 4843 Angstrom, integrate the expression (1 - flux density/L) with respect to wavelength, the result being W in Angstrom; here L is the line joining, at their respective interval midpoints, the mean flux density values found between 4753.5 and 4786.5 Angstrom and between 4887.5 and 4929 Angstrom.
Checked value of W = -0.3 Angstrom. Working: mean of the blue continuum 4.71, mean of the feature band 4.62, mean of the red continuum 4.39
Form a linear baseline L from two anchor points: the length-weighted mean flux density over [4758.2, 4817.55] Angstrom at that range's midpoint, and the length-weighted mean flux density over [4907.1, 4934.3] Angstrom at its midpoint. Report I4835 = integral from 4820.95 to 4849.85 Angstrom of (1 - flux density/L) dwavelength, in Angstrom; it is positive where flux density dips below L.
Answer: -2.0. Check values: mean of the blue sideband 4.66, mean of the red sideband 4.37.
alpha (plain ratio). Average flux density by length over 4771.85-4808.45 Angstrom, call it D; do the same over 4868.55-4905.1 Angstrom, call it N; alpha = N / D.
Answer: 0.9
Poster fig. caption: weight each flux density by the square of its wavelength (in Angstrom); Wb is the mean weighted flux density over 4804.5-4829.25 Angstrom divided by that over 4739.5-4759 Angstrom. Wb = 0.92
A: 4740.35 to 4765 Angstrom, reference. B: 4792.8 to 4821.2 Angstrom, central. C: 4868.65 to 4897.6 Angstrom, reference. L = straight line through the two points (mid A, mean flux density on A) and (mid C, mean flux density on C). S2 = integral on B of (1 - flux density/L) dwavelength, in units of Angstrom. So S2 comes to 1.08 Angstrom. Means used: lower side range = 4.9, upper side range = 4.35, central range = 4.5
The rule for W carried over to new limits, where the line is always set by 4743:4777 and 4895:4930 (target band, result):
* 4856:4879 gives 0.6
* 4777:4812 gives 0.6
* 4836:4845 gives -0.8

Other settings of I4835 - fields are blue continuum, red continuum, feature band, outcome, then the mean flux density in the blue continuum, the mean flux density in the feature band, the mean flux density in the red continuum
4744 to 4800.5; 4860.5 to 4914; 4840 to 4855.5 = -1.0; 4.78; 4.85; 4.46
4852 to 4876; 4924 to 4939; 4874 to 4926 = 1.6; 4.45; 4.38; 4.57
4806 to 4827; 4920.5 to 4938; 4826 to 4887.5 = -2.4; 4.41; 4.62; 4.53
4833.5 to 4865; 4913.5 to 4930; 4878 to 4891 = 0.2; 4.73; 4.49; 4.39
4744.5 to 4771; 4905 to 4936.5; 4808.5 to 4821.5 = 1.0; 4.84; 4.31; 4.38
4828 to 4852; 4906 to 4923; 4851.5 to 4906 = 1.0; 4.88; 4.45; 4.22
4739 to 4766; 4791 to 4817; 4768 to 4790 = 0.0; 4.86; 4.72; 4.59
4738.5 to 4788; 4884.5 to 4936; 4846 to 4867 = -0.5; 4.78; 4.66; 4.41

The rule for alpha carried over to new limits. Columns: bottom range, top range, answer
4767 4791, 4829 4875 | 0.99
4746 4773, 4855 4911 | 0.92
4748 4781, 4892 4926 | 0.90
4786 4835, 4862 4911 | 0.97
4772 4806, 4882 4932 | 0.93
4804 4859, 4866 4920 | 0.95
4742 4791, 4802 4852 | 0.97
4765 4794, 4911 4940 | 0.94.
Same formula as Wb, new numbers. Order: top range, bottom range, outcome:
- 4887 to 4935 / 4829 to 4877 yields 0.97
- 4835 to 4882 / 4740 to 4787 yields 1.00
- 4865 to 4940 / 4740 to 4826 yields 0.99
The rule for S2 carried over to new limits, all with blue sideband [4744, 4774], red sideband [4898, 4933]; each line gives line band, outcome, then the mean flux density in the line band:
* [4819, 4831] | 0.1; 4.6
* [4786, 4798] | 0.0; 4.76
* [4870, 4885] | 0.6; 4.32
